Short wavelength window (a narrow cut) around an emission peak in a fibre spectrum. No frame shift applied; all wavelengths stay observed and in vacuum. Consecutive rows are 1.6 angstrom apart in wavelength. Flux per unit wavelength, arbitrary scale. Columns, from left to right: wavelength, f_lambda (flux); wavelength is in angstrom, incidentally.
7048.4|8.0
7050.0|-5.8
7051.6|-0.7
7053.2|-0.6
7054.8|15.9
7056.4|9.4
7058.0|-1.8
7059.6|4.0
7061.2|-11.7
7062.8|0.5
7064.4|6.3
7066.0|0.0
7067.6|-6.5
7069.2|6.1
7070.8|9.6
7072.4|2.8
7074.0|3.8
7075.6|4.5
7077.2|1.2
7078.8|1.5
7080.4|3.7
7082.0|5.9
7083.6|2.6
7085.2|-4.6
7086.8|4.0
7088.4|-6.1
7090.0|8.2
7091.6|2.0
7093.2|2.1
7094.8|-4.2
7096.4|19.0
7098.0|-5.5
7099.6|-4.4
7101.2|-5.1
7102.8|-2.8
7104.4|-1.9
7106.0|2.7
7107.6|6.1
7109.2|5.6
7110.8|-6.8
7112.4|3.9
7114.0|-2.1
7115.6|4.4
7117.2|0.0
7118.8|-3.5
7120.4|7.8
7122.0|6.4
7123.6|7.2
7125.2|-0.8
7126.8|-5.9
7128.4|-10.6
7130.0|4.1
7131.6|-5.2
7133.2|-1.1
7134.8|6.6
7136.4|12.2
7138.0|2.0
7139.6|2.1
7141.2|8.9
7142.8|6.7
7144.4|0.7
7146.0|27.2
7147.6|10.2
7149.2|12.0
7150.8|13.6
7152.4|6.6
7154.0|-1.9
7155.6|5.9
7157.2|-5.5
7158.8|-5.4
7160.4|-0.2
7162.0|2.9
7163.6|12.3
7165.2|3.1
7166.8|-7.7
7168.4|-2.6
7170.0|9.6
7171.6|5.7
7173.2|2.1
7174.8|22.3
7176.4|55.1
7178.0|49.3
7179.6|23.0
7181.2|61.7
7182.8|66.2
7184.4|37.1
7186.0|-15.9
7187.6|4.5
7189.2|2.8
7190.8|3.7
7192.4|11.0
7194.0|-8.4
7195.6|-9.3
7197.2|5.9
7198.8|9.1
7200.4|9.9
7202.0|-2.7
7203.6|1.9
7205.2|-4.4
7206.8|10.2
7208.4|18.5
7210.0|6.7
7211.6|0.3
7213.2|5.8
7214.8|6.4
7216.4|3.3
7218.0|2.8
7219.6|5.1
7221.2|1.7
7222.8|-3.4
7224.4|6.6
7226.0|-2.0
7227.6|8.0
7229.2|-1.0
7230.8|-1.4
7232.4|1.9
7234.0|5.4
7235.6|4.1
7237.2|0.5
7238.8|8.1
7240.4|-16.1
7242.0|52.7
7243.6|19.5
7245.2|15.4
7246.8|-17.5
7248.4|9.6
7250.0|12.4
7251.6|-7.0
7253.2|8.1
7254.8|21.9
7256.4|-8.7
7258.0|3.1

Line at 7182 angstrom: [O II] 3727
